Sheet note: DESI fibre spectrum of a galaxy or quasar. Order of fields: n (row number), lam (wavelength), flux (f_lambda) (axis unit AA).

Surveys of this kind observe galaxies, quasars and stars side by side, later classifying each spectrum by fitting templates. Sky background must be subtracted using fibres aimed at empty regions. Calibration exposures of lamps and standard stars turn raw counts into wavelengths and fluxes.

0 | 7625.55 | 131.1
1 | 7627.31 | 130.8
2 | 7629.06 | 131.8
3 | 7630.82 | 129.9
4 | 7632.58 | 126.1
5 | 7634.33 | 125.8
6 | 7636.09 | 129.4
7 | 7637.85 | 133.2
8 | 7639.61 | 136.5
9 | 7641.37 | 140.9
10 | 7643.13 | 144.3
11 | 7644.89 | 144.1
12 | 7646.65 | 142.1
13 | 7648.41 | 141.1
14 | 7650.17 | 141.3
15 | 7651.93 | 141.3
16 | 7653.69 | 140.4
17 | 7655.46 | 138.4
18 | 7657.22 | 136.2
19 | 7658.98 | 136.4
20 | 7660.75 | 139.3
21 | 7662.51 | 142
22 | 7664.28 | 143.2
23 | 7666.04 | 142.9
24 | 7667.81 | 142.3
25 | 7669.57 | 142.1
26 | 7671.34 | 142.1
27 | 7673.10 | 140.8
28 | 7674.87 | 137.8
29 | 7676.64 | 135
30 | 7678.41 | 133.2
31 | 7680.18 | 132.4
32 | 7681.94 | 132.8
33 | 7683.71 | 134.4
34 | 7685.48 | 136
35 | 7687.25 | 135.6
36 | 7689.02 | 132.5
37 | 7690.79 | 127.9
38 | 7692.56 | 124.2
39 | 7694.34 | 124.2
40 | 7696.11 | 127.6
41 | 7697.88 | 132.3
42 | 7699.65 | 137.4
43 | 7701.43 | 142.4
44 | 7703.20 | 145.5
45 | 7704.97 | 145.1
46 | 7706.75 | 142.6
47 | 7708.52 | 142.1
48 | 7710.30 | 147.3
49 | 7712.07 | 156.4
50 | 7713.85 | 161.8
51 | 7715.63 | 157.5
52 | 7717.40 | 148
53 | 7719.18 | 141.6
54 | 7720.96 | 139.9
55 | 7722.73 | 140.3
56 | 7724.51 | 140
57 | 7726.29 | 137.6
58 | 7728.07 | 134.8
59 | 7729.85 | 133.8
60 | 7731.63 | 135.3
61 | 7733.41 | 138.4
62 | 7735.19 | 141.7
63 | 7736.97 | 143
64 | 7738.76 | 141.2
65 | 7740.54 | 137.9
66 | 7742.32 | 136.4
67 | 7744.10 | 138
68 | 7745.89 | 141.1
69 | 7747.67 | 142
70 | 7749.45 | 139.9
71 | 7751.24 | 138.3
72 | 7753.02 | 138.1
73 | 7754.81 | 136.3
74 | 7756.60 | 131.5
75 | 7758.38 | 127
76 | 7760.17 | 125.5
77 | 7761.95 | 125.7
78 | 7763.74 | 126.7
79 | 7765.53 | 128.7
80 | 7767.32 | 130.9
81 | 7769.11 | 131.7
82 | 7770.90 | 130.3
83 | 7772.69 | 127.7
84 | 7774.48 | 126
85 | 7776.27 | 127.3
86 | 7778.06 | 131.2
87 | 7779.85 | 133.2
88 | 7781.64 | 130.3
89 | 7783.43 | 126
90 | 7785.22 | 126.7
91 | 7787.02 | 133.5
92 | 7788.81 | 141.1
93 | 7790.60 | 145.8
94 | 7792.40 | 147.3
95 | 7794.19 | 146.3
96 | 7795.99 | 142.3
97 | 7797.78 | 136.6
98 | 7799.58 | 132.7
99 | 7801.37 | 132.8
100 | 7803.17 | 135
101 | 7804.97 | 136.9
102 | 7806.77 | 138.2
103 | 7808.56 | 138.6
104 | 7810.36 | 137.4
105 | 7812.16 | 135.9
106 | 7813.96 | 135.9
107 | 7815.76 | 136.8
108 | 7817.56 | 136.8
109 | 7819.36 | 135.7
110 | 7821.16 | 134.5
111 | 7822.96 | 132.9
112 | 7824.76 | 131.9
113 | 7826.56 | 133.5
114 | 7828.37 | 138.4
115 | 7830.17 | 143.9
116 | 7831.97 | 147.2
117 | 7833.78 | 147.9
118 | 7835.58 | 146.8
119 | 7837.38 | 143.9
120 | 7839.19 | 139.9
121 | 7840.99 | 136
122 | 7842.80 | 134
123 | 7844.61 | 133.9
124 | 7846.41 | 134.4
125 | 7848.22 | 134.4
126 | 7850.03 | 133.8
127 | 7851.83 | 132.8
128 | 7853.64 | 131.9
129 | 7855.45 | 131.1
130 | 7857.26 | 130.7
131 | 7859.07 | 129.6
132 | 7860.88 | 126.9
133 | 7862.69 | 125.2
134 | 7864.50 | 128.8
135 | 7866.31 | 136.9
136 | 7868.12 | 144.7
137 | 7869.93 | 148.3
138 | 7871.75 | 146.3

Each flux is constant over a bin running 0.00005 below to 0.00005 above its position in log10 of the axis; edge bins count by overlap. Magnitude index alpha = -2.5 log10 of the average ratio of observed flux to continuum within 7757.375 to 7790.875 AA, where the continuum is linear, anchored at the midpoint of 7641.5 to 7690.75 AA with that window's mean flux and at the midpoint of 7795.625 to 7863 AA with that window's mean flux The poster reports 0.06 mag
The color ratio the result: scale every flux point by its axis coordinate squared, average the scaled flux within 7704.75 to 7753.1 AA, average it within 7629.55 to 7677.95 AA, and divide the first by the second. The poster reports 1.0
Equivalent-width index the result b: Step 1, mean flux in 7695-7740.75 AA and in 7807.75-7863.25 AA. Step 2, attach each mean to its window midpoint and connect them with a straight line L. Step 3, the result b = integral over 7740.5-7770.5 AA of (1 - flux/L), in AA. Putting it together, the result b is 1.4 AA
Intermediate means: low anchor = 142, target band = 134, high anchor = 136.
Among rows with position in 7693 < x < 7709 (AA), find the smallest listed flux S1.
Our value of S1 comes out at 124.2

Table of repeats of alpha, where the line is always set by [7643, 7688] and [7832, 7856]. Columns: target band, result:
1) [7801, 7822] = 0.01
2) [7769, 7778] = 0.08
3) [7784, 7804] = 0.00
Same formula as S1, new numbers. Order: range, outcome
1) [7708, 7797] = 125.5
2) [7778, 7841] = 126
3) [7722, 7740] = 133.8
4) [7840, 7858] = 130.7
